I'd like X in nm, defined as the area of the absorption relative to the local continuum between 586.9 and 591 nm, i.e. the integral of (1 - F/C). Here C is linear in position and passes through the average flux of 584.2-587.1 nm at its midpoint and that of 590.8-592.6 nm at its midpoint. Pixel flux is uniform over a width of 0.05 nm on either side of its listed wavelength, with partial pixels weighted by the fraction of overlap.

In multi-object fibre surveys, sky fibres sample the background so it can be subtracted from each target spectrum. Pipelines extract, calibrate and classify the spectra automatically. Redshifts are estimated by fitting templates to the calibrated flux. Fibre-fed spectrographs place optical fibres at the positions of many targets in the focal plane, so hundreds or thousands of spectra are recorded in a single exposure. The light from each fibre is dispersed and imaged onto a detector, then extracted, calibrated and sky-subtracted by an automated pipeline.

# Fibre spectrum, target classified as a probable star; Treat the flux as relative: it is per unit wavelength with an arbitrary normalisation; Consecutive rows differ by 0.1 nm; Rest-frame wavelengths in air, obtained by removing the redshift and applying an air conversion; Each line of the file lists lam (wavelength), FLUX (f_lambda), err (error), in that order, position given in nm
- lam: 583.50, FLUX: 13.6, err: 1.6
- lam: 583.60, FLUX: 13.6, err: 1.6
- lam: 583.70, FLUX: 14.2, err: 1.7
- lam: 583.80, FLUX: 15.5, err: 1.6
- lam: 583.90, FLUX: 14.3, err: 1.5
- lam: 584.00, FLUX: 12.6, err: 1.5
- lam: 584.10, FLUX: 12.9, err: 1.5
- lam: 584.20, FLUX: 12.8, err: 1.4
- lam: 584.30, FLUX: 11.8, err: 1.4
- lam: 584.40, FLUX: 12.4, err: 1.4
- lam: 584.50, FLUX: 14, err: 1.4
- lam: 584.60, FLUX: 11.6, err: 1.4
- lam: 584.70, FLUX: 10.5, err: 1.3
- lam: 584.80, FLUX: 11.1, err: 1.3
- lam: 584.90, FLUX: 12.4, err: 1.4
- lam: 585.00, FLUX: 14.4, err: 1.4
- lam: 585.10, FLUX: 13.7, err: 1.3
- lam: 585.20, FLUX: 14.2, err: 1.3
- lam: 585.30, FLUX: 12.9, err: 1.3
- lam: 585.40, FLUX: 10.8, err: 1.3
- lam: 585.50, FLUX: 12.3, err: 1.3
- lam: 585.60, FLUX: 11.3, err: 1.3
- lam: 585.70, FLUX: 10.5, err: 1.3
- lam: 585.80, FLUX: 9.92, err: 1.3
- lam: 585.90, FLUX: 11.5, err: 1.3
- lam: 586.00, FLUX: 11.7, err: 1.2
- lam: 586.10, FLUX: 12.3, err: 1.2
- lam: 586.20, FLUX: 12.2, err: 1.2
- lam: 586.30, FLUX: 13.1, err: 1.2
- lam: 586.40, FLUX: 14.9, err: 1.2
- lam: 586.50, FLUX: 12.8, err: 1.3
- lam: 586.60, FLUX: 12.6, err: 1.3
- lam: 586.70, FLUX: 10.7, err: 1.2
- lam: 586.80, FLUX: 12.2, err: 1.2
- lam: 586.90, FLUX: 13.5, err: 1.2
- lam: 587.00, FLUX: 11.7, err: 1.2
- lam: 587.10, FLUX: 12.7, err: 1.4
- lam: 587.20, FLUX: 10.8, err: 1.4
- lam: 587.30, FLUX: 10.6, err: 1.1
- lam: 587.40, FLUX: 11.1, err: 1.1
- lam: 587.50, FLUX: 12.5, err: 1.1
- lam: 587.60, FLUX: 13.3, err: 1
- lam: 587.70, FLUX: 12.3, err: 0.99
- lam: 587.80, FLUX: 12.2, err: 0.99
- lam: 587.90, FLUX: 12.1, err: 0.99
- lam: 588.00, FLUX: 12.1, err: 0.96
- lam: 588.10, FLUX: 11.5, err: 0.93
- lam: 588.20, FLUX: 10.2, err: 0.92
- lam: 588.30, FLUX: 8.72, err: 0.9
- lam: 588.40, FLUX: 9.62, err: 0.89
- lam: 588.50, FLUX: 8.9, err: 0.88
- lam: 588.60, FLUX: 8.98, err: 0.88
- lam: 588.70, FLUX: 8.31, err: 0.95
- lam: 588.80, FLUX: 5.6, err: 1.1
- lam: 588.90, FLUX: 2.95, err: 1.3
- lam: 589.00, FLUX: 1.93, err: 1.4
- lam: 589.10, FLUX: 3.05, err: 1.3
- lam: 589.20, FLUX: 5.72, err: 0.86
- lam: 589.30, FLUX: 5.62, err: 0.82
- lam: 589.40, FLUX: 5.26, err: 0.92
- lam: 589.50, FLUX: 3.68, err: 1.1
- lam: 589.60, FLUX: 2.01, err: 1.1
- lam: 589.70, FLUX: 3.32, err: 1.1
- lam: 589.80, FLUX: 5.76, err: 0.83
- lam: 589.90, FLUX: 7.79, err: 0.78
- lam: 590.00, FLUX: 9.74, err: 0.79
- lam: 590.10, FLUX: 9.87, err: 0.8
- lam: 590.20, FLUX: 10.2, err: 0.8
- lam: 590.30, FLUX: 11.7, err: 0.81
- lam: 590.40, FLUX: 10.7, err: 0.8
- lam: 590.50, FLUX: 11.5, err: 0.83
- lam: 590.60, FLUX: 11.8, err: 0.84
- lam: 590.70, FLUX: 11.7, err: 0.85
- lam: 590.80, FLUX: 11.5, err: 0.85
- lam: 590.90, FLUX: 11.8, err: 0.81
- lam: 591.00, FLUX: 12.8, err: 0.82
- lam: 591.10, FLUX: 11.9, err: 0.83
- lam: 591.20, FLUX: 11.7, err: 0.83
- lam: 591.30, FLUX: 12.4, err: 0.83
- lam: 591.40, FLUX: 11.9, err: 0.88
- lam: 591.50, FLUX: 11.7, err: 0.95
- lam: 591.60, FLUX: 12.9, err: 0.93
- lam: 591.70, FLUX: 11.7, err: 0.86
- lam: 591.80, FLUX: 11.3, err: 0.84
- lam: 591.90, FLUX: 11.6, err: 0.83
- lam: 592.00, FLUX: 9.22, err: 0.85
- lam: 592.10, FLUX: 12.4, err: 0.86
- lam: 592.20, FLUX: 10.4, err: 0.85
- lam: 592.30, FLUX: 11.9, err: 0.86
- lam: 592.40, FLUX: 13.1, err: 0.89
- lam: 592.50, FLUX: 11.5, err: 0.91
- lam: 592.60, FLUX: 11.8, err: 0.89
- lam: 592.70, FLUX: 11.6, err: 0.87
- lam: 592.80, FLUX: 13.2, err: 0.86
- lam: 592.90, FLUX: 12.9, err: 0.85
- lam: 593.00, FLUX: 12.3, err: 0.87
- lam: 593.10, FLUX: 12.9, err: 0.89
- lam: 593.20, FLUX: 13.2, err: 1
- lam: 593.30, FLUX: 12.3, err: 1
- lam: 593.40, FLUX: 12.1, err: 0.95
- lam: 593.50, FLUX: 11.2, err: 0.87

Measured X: 0.98 nm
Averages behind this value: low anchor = 12.3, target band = 9.12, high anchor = 11.8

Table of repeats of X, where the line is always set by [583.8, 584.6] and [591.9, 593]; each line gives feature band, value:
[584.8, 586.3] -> 0.081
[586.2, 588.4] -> 0.114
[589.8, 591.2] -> 0.146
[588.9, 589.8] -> 0.615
